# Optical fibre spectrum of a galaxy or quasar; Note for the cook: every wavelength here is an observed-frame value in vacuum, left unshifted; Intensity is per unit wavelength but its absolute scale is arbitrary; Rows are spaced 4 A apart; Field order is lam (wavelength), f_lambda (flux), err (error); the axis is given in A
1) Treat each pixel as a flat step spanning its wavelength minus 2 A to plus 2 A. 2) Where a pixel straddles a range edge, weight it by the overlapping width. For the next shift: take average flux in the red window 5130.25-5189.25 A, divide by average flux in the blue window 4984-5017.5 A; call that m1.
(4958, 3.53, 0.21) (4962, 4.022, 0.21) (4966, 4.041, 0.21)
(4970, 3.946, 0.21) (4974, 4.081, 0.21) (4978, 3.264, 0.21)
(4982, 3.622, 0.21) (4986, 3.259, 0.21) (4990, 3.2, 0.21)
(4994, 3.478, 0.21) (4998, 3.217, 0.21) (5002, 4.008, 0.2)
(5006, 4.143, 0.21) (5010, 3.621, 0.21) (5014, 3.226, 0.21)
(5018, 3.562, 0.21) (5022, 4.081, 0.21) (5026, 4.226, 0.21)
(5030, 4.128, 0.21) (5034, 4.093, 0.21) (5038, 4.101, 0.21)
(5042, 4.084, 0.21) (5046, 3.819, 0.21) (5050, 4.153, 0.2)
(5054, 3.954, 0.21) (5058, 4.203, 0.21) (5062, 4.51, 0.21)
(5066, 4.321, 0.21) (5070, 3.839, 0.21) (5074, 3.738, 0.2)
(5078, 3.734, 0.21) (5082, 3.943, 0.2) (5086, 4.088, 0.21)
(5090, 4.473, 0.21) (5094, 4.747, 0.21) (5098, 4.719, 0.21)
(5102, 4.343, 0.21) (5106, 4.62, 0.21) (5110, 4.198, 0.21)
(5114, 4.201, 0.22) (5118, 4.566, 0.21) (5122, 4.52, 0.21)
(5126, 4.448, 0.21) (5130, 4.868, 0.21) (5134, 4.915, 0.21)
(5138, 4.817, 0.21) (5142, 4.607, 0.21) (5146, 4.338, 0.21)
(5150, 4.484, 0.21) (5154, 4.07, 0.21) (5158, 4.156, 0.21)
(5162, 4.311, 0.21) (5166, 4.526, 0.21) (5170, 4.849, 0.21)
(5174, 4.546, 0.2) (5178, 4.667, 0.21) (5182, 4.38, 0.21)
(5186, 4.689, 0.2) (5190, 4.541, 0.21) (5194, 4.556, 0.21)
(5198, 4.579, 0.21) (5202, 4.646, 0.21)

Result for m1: 1.29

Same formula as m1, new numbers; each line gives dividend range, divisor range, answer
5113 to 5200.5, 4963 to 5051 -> 1.20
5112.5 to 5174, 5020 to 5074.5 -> 1.10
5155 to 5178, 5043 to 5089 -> 1.11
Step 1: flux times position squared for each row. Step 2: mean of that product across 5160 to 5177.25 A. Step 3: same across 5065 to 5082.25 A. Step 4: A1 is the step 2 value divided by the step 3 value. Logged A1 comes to 1.22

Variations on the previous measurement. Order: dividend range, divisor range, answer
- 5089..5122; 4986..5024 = 1.30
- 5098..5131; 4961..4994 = 1.29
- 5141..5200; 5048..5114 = 1.10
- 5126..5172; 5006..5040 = 1.22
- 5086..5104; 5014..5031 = 1.19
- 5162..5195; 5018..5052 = 1.19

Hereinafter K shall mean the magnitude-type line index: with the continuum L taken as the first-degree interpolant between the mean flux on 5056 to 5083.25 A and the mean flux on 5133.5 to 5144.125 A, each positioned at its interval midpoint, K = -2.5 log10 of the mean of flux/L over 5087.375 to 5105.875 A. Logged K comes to -0.06 mag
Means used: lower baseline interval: 4.04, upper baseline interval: 4.76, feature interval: 4.56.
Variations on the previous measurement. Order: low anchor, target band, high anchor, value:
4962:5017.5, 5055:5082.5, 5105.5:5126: 0.02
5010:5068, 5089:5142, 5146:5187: -0.07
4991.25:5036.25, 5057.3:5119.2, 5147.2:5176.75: -0.04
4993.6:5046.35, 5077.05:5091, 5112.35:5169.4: 0.04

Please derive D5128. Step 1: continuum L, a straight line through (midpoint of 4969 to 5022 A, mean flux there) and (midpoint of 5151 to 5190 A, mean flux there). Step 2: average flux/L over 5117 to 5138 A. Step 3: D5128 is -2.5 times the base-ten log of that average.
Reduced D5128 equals -0.10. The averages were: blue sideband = 3.6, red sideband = 4.47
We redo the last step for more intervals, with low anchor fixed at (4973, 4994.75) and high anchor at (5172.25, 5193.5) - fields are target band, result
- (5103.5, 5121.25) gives -0.06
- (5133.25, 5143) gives -0.11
